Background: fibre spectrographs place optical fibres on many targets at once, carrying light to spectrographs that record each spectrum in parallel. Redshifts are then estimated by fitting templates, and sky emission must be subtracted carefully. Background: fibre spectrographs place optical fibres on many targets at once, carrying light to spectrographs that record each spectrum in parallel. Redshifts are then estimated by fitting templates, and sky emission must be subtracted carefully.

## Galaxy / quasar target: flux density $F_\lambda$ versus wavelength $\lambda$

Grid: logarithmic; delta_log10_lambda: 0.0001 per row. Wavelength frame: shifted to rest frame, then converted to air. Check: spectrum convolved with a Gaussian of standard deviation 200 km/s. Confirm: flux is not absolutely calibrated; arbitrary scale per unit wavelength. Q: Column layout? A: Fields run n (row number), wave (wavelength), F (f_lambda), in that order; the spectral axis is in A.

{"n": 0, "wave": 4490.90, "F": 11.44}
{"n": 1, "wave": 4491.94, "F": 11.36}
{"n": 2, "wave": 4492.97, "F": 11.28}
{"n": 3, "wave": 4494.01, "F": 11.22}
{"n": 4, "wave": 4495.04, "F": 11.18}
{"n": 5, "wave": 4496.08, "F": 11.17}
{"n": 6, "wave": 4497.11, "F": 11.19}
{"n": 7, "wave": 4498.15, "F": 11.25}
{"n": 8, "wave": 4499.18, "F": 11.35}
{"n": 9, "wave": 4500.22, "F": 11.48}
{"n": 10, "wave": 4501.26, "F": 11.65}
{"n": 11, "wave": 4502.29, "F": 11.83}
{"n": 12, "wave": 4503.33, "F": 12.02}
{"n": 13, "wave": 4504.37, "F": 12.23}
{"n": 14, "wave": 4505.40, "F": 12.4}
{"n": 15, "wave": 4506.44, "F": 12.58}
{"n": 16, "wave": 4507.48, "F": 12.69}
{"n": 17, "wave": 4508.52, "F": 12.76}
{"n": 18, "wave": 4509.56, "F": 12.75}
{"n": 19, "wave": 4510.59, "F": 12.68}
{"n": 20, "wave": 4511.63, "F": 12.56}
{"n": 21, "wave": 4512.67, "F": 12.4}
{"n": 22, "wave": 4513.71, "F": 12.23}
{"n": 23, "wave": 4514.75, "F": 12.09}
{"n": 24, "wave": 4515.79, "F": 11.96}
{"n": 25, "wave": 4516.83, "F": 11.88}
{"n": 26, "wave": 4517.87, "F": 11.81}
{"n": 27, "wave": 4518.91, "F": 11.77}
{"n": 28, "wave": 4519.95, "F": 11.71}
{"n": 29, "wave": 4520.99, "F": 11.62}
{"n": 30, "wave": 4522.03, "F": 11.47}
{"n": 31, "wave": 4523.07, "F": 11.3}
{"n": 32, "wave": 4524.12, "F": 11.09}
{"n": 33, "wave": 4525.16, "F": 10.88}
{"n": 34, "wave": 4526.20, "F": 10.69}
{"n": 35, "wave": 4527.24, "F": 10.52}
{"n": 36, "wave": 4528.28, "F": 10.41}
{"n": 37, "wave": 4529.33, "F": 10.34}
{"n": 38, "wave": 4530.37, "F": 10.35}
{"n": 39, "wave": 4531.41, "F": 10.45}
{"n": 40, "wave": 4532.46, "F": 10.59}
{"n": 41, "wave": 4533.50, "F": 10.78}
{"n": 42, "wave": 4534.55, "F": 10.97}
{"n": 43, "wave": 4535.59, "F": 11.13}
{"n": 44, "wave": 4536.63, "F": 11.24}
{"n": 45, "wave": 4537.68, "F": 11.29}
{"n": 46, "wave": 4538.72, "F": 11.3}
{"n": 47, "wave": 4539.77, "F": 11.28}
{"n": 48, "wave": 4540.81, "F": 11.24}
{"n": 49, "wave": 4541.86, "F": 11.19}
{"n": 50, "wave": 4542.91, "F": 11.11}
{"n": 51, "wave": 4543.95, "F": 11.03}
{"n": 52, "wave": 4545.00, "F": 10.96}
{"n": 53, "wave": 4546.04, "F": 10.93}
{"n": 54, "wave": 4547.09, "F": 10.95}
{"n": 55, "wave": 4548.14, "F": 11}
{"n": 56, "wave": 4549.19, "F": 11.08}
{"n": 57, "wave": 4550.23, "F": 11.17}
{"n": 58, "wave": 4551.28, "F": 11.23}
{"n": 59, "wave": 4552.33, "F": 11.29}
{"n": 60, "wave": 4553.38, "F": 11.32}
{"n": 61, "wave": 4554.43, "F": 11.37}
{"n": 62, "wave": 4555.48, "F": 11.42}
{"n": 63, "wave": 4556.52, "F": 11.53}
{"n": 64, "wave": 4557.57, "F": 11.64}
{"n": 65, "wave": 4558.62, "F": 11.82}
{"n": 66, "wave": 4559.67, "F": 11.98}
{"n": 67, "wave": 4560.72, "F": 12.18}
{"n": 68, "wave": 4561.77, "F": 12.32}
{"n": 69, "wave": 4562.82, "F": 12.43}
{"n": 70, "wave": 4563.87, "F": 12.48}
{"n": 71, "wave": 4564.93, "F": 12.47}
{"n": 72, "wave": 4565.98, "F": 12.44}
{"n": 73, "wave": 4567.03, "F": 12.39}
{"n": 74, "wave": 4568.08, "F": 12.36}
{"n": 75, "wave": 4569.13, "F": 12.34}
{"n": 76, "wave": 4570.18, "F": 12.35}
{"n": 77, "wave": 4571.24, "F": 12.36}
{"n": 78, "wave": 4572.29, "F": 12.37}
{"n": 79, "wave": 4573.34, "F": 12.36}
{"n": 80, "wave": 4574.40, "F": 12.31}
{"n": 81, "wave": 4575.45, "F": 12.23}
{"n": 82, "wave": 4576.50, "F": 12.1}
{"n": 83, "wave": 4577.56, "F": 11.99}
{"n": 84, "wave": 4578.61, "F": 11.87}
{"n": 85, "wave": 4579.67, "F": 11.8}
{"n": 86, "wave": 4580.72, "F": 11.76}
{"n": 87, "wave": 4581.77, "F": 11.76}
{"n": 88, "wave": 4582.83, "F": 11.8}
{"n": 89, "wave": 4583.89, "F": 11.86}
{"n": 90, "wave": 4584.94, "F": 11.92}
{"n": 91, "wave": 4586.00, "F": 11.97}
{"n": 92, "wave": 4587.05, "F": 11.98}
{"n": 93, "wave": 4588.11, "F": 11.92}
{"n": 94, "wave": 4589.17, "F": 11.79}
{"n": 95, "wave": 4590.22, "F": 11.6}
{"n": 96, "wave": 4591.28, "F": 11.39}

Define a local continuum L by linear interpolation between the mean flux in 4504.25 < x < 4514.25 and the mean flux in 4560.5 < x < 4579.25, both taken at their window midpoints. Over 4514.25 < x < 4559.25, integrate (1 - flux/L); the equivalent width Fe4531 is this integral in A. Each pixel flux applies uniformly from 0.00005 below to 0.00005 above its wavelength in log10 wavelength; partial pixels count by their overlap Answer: 4.5 A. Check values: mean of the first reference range 12.5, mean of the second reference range 12.3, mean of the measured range 11.2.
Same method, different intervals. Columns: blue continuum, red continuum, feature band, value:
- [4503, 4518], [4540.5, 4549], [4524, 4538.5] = 0.98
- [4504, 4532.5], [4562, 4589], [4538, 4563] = 1.13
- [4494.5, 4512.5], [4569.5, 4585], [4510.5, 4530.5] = 0.88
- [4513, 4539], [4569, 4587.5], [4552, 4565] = -0.13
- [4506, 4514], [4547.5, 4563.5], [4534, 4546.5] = 0.82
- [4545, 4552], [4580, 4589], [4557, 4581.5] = -1.40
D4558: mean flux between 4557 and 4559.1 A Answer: 11.7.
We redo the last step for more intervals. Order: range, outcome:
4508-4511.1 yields 12.8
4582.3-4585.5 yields 11.8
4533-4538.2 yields 11.1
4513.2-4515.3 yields 12.2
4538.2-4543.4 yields 11.2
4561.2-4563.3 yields 12.4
